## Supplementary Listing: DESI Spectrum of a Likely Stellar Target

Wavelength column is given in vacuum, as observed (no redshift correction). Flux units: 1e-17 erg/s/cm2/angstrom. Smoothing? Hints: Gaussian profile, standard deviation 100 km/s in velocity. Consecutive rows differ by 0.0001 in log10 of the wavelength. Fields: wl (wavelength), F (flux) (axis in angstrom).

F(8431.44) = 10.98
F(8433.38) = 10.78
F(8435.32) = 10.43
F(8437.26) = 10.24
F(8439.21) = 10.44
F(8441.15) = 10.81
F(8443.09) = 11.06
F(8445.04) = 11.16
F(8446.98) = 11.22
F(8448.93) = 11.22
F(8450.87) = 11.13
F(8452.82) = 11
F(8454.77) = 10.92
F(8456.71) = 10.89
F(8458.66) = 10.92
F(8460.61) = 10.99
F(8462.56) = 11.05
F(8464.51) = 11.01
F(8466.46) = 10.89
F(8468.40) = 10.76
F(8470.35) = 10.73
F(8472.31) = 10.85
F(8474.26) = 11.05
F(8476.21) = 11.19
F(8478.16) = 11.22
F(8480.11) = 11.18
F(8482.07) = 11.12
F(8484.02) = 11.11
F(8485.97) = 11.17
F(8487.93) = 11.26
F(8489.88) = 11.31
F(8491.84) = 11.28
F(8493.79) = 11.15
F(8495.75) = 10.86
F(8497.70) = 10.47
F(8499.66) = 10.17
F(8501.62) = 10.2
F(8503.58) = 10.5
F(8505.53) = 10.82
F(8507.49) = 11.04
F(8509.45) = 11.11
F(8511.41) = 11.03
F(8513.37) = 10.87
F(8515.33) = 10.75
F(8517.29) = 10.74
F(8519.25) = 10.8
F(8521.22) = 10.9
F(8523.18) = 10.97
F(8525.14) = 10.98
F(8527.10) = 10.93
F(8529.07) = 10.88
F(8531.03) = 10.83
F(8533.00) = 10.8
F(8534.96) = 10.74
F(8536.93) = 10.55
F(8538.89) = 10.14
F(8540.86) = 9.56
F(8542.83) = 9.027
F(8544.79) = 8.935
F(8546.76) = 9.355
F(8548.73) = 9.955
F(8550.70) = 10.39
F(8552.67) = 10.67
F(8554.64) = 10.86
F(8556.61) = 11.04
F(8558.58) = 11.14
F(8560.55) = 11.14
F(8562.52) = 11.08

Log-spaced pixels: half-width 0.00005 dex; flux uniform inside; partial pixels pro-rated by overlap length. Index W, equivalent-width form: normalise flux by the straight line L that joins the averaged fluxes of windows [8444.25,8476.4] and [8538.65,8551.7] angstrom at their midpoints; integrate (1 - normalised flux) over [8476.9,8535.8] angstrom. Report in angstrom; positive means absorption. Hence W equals -3.9 angstrom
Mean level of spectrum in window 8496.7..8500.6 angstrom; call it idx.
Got 10.3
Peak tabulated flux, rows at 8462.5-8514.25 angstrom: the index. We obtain 11.31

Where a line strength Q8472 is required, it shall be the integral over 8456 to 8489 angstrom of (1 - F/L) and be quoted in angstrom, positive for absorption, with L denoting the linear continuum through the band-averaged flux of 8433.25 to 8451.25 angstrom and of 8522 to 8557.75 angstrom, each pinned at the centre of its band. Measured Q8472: -1.01 angstrom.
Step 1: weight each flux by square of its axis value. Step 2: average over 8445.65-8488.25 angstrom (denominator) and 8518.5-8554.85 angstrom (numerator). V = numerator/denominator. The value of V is 1.0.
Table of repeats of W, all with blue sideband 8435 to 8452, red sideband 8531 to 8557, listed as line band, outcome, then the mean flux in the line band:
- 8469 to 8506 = -1.3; 10.9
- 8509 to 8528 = -1.0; 10.9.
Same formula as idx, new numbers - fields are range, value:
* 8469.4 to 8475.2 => 10.9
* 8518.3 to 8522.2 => 10.8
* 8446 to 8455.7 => 11.1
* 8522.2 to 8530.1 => 10.9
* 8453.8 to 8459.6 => 10.9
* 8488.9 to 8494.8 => 11.2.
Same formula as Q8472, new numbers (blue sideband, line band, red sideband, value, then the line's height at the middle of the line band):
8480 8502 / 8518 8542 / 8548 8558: 0.18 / 10.7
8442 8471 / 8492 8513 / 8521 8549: -0.34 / 10.6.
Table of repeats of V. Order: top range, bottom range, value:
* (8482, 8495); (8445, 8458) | 1.02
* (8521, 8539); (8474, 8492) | 0.98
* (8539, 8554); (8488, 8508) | 0.91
